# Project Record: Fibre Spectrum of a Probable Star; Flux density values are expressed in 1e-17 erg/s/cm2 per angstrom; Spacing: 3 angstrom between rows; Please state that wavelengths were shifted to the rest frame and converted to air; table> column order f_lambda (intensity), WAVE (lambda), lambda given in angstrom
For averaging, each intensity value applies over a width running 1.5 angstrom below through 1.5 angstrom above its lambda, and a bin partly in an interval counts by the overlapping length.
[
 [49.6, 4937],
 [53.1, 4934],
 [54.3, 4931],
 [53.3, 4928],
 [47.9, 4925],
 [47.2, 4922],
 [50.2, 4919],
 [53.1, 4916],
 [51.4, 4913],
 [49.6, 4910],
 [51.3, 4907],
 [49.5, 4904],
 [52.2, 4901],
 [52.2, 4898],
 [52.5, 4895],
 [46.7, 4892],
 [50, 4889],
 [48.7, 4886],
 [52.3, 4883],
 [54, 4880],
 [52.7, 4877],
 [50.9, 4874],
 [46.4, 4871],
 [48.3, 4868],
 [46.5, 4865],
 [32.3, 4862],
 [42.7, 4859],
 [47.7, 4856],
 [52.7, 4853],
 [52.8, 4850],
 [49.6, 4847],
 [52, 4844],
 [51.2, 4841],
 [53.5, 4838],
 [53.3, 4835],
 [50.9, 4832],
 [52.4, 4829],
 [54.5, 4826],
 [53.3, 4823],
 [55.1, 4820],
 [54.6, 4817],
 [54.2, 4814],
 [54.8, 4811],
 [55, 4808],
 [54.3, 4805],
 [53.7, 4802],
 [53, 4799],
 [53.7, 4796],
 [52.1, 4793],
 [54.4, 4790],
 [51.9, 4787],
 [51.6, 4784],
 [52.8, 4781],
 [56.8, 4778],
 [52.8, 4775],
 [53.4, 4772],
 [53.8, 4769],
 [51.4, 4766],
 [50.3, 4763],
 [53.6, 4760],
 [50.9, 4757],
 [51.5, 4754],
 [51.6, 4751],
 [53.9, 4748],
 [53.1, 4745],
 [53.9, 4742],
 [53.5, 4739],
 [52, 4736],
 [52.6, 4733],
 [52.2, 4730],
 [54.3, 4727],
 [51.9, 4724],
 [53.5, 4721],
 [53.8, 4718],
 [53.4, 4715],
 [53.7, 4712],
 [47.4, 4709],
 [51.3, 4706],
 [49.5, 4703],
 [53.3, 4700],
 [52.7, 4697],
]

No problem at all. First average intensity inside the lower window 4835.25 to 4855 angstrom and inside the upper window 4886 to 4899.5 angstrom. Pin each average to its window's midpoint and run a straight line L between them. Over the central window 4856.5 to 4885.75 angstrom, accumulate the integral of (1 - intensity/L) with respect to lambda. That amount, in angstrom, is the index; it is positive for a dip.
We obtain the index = 2.0 angstrom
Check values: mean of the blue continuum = 51.9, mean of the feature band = 47.4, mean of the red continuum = 50.2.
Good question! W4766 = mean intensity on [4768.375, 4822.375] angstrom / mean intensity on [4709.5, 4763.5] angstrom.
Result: 1.02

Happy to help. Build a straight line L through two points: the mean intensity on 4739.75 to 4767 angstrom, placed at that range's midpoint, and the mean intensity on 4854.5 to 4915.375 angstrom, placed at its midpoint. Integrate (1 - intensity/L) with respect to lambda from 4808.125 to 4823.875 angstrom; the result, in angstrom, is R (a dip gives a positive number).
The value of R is -1.18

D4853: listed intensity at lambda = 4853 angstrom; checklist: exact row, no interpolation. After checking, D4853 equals 52.7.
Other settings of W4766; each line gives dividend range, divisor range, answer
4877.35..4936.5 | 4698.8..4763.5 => 0.97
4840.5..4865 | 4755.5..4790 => 0.90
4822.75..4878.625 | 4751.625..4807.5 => 0.94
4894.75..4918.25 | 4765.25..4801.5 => 0.97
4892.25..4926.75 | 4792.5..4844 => 0.94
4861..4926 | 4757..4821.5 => 0.93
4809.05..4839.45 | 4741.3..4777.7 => 1.02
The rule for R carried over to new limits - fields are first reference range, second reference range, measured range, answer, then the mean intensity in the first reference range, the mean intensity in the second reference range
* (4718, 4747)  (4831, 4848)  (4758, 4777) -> 0.01 angstrom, 53.1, 51.8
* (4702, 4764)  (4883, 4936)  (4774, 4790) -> -0.43 angstrom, 52.3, 50.8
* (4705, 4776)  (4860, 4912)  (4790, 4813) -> -1.24 angstrom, 52.5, 49.1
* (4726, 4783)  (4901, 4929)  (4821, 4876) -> 1.99 angstrom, 52.8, 50.4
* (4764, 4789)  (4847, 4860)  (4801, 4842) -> -2.27 angstrom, 53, 49.3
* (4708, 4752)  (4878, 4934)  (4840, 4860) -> 0.62 angstrom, 52.8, 51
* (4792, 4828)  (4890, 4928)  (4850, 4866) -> 2.20 angstrom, 54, 50.4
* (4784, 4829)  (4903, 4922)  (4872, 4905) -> 0.19 angstrom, 53.8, 50.6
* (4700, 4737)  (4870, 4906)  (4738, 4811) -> -1.93 angstrom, 52.2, 50.7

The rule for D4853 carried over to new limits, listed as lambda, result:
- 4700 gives 53.3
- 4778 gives 56.8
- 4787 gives 51.9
